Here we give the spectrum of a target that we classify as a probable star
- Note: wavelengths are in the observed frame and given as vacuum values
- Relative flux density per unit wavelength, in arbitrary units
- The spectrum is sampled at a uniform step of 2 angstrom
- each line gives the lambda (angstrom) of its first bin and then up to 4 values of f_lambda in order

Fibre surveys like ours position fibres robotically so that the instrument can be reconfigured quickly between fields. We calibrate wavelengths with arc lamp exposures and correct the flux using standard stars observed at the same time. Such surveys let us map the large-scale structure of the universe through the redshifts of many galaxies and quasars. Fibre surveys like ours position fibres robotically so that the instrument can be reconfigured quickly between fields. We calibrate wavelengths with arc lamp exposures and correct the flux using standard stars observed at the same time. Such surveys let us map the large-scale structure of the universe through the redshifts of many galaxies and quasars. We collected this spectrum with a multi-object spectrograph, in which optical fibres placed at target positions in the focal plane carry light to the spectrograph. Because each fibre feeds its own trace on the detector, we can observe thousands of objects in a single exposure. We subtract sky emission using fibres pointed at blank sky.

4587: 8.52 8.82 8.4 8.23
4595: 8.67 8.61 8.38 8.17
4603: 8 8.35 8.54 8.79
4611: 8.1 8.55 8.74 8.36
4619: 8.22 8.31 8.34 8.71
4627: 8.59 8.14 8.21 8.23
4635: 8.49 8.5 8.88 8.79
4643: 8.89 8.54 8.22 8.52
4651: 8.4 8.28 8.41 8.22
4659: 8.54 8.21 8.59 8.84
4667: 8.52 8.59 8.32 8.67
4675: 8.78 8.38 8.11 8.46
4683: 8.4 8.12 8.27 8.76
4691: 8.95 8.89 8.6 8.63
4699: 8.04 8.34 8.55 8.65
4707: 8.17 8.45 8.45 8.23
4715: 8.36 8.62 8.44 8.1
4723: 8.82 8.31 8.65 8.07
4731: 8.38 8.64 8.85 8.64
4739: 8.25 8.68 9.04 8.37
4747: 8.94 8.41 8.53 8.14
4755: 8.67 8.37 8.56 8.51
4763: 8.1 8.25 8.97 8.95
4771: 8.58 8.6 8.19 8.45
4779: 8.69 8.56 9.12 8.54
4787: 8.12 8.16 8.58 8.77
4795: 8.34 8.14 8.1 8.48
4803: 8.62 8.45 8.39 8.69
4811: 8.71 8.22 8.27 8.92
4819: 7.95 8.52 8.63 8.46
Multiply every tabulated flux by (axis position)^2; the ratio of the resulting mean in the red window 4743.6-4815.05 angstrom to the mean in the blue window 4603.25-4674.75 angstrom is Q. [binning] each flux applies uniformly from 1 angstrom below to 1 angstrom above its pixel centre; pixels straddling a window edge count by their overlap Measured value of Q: 1.06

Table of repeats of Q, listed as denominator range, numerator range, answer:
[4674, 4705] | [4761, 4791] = 1.04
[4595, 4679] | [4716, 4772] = 1.06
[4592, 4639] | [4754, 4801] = 1.08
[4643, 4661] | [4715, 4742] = 1.04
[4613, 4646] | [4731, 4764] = 1.06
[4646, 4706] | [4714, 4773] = 1.04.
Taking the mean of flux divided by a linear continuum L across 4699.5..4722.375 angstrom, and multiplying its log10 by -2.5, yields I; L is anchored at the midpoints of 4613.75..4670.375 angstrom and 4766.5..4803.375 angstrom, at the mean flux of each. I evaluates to 0.013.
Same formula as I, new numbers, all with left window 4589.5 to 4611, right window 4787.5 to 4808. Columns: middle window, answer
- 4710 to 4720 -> -0.002 mag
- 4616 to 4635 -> 0.007 mag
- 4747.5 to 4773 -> -0.015 mag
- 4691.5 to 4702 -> -0.015 mag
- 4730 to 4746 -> -0.026 mag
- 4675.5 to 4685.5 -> 0.010 mag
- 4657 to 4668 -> -0.014 mag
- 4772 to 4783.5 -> -0.023 mag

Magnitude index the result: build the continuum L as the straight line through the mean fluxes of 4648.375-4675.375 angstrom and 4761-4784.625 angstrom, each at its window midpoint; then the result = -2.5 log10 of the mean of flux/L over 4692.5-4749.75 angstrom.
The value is 0.00 mag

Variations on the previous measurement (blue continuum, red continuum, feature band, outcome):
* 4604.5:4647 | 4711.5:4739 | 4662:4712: 0.00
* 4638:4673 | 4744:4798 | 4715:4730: 0.01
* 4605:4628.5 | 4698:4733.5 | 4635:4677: -0.01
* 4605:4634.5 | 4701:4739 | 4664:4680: -0.01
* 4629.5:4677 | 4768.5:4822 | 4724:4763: 0.00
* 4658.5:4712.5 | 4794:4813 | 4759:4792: -0.01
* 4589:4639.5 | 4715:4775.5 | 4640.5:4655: -0.01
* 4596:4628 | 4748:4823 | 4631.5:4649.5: -0.02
